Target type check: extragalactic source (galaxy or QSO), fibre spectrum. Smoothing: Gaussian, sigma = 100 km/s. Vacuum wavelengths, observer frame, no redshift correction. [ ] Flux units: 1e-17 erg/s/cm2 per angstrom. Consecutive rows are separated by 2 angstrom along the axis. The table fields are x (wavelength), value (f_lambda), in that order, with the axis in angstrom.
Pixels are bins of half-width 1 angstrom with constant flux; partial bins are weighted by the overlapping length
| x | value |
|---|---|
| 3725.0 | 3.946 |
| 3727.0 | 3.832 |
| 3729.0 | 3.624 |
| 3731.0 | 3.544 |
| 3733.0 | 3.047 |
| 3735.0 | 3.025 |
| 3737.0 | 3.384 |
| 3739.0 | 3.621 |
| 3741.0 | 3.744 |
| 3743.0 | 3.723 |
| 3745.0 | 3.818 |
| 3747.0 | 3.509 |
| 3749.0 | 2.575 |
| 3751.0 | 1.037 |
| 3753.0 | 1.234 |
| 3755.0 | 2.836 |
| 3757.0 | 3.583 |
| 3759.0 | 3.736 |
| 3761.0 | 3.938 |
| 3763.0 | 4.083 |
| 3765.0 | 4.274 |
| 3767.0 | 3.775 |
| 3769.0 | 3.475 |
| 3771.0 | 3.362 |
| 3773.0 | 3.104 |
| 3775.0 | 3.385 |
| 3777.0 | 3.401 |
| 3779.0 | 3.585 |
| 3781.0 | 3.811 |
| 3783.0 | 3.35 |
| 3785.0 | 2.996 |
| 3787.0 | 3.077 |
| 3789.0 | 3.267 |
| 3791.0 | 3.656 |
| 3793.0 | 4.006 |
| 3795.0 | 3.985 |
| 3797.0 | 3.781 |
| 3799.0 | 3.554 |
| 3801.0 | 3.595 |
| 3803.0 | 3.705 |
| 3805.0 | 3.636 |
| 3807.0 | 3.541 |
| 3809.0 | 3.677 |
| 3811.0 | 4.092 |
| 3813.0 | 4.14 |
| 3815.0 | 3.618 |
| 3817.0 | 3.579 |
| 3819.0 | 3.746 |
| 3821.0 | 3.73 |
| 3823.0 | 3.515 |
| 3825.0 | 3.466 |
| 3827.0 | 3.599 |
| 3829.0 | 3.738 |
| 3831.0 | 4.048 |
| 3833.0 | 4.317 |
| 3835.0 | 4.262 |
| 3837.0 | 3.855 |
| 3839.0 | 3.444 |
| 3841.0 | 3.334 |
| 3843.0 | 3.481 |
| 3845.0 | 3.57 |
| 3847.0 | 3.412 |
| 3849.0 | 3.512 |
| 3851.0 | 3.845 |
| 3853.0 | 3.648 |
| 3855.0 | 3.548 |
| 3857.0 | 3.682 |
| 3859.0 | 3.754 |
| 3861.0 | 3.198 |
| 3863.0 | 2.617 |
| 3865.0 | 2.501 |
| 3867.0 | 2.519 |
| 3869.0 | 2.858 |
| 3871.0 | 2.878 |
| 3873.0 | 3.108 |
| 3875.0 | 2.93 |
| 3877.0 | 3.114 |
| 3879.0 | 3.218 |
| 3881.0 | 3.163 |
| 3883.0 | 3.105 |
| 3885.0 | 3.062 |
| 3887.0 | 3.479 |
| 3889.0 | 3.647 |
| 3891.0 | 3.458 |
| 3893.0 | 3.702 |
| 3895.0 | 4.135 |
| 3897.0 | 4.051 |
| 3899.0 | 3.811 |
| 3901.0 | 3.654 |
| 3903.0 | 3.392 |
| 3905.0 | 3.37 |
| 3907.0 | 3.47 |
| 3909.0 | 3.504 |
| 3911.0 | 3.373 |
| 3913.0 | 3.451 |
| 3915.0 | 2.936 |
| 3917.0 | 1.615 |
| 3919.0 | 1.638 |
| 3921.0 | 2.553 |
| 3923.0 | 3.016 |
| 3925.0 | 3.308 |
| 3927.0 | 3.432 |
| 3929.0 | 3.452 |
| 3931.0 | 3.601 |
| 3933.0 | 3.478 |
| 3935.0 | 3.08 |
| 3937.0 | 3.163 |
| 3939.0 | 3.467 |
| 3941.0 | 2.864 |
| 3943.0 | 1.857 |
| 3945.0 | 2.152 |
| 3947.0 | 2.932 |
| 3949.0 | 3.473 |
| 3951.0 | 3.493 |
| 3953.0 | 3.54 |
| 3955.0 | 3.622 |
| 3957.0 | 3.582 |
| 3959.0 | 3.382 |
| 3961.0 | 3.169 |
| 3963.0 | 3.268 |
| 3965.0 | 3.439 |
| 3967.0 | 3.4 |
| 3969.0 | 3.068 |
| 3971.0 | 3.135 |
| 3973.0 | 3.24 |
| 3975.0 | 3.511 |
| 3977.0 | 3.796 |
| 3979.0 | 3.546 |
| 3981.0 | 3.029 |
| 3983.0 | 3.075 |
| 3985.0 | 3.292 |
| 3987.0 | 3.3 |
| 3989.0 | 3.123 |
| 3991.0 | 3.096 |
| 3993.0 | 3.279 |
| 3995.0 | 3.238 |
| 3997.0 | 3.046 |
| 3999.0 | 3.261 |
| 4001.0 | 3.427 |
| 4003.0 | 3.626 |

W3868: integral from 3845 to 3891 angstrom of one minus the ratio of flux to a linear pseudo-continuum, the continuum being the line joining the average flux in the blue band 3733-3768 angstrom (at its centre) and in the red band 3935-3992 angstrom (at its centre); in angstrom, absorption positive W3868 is 0.2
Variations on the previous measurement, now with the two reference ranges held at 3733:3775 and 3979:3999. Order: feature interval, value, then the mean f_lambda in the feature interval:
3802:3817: -2.28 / 3.76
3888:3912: -3.01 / 3.63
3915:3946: 3.52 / 2.85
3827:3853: -3.79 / 3.73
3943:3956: 0.43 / 3.1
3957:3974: -0.44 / 3.28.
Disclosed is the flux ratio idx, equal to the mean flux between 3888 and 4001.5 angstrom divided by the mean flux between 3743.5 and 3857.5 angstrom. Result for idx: 0.92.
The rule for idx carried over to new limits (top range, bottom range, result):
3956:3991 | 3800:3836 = 0.88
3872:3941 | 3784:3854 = 0.89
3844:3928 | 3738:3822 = 0.93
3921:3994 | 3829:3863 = 0.88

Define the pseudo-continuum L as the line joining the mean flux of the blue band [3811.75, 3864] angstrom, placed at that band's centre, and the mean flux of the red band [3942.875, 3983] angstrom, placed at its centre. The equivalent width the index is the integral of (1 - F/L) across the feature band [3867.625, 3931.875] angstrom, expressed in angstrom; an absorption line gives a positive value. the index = 4.15 angstrom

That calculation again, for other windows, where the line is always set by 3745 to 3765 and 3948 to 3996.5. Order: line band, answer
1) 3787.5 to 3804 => -3.00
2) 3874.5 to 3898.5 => -1.59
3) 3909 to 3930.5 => 2.27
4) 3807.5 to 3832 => -4.69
